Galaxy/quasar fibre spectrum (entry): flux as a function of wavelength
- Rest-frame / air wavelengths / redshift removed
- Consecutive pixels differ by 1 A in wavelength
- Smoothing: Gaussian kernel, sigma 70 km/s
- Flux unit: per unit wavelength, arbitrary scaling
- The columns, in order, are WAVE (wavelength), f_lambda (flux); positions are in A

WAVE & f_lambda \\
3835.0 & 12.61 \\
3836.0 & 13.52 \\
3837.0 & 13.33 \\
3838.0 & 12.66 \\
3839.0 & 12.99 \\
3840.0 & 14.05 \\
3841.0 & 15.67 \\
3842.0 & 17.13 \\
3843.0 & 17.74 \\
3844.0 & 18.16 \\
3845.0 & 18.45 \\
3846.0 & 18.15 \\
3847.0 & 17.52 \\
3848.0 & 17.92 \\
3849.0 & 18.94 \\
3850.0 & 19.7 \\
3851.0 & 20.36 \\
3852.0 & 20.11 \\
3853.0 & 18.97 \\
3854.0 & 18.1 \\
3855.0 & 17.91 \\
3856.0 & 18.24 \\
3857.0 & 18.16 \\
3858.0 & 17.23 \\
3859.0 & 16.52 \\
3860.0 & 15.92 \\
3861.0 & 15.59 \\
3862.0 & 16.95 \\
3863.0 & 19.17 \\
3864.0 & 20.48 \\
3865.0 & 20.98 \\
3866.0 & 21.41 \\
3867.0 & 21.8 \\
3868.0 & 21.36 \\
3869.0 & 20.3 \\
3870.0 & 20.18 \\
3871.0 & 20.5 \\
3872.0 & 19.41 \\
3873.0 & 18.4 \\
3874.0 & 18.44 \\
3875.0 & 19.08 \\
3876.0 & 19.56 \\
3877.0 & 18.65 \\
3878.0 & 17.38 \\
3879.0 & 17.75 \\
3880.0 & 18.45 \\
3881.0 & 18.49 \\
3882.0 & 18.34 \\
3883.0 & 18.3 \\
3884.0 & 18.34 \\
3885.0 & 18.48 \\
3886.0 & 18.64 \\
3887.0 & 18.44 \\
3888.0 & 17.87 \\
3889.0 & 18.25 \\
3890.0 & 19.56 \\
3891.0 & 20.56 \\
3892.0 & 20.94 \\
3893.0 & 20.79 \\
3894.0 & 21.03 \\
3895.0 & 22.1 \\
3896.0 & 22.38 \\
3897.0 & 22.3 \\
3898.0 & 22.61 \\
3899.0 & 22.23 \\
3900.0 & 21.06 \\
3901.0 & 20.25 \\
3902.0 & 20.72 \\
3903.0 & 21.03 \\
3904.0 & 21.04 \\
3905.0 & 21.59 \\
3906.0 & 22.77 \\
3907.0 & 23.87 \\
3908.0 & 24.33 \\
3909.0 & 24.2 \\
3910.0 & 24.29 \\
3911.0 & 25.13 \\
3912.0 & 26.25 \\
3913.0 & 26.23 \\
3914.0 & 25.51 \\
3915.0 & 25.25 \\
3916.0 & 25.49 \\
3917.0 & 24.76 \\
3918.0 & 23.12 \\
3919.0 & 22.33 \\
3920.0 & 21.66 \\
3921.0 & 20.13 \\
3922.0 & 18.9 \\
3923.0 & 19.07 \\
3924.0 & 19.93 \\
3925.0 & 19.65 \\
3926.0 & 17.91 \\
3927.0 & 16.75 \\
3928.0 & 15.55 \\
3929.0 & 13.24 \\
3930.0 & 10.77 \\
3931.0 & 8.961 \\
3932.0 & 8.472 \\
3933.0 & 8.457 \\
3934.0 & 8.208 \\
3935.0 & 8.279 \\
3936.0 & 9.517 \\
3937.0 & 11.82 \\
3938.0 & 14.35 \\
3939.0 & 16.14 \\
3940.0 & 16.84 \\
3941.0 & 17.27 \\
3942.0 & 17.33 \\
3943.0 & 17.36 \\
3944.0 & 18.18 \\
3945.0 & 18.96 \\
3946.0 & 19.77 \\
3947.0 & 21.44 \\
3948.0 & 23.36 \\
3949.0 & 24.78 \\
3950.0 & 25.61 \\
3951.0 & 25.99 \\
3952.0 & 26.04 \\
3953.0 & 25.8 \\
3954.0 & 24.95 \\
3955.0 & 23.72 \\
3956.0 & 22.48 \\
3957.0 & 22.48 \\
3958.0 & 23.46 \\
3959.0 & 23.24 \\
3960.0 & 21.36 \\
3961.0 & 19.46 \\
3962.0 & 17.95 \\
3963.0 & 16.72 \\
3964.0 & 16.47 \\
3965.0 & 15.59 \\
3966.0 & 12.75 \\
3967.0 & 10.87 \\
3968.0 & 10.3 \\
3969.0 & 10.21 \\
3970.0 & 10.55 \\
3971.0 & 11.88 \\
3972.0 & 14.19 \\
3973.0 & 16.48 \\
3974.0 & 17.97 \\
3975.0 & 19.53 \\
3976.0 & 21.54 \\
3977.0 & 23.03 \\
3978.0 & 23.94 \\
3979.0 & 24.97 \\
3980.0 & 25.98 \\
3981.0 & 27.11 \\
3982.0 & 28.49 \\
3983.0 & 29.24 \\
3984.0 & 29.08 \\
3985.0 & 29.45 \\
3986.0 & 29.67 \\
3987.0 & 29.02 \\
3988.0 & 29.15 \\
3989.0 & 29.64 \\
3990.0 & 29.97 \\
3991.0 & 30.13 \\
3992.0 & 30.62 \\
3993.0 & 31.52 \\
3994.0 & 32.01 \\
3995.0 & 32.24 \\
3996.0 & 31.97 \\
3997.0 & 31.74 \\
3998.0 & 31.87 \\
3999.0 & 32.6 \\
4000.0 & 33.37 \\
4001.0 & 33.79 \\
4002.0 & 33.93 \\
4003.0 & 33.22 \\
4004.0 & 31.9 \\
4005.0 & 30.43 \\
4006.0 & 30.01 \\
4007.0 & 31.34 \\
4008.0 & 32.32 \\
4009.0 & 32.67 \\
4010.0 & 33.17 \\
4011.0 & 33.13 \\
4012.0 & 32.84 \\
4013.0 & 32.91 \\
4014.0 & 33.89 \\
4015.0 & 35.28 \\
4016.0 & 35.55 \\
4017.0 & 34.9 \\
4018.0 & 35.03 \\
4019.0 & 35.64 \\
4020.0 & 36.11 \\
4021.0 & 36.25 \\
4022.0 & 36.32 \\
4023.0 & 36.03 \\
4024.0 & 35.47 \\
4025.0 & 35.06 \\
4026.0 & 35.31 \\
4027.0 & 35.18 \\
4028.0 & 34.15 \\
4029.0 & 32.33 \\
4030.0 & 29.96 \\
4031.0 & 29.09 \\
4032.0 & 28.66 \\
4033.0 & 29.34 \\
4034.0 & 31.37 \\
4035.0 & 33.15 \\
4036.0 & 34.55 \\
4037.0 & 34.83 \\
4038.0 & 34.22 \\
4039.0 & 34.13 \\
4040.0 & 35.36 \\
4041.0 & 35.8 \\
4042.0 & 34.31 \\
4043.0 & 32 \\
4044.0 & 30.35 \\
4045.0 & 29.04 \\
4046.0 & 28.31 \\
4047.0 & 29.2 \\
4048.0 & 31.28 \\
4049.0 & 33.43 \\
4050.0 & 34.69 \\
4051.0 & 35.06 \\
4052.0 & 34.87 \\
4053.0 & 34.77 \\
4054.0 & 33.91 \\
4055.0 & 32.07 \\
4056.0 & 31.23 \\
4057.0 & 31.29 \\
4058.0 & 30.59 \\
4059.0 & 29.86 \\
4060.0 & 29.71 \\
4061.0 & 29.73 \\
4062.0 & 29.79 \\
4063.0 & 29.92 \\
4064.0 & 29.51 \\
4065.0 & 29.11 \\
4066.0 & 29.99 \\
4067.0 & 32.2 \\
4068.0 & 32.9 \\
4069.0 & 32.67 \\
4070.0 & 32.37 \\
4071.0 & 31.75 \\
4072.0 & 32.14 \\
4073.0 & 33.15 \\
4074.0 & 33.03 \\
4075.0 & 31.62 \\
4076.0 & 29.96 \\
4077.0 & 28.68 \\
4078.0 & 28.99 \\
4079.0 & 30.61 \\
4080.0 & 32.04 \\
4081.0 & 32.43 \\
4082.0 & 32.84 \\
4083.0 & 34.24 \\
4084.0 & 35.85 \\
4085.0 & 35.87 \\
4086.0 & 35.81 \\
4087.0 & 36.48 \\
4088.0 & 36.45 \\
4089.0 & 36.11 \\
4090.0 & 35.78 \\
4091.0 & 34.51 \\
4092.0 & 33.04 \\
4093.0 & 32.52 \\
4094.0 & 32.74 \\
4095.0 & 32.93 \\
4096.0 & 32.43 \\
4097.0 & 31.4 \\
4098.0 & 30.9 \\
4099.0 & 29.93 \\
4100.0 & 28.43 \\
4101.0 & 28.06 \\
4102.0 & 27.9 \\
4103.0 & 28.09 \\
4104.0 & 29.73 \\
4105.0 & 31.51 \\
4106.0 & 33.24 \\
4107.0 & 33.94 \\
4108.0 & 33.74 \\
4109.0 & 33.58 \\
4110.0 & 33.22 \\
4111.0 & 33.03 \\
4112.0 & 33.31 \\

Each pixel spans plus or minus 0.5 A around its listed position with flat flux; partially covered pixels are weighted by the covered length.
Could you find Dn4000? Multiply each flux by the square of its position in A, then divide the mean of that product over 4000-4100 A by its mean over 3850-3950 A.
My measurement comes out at 1.84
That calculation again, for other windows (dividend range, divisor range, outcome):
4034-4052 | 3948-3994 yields 1.51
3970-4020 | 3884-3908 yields 1.48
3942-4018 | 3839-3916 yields 1.36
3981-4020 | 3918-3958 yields 1.82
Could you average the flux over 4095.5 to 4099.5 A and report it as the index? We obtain 31.2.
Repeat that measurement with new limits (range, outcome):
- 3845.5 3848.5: 17.9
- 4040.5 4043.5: 34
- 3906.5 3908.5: 24.1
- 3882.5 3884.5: 18.3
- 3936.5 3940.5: 14.8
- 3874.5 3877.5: 19.1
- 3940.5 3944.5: 17.5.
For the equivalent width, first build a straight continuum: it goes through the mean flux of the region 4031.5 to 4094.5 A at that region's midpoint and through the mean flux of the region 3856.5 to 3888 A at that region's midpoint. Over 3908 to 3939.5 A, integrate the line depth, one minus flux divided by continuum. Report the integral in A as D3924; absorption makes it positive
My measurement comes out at 5.8 A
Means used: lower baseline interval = 18.8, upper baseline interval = 32.4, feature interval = 18.2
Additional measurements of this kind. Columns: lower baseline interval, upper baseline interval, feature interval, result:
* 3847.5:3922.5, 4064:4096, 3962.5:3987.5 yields 5.8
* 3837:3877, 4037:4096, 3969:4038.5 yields -4.3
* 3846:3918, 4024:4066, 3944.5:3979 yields 8.5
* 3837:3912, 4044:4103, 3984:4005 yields -3.4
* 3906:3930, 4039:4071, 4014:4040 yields -3.7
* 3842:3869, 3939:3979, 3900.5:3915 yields -3.4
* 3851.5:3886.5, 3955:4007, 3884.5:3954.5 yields 5.0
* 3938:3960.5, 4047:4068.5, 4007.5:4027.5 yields -4.8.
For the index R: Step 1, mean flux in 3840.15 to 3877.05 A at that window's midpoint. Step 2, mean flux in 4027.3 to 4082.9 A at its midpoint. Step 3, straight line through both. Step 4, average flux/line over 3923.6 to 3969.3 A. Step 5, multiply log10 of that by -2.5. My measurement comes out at 0.38 mag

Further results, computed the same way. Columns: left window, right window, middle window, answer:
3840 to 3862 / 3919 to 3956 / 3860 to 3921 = -0.174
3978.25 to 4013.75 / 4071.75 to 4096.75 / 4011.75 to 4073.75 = -0.022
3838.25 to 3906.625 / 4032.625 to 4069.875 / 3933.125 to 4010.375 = 0.144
